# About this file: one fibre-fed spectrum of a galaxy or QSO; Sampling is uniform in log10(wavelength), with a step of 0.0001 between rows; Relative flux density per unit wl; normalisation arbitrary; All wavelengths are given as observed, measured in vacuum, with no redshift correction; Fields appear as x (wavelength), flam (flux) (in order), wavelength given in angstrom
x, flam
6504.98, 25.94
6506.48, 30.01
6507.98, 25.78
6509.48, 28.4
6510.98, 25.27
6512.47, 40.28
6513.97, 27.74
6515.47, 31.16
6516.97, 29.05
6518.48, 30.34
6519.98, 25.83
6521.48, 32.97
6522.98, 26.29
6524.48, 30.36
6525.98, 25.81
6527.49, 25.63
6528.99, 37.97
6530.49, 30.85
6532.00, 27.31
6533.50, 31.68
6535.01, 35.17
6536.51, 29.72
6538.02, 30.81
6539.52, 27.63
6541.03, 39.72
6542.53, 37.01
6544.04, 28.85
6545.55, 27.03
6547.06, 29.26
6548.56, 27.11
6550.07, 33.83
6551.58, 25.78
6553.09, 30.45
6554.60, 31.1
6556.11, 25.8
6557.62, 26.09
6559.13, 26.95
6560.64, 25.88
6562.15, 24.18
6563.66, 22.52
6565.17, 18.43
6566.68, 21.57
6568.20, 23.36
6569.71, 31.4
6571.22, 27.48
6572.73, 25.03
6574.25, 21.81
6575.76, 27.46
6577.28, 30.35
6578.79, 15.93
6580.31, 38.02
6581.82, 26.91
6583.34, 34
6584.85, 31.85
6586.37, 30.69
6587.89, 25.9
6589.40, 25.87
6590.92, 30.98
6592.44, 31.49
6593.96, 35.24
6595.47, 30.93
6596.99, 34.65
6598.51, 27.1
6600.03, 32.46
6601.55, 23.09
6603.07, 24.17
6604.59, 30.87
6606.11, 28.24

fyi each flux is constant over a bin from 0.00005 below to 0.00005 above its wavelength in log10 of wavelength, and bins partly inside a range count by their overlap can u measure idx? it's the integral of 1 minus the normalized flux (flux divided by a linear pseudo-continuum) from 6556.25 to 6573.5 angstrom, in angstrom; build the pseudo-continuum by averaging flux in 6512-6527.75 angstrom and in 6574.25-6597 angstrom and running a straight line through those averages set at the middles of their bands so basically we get 2.8 angstrom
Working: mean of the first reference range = 29.5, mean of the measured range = 24.8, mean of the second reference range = 29.6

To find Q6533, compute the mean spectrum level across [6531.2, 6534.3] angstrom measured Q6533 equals 29.5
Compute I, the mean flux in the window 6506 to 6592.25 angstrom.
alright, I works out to 28.7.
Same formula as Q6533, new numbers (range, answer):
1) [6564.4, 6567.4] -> 20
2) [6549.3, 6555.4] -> 30.2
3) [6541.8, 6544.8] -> 32.8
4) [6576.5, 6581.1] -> 28.1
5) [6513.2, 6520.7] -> 28.8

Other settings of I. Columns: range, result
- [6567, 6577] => 26.1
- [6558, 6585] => 26.2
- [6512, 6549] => 30.6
